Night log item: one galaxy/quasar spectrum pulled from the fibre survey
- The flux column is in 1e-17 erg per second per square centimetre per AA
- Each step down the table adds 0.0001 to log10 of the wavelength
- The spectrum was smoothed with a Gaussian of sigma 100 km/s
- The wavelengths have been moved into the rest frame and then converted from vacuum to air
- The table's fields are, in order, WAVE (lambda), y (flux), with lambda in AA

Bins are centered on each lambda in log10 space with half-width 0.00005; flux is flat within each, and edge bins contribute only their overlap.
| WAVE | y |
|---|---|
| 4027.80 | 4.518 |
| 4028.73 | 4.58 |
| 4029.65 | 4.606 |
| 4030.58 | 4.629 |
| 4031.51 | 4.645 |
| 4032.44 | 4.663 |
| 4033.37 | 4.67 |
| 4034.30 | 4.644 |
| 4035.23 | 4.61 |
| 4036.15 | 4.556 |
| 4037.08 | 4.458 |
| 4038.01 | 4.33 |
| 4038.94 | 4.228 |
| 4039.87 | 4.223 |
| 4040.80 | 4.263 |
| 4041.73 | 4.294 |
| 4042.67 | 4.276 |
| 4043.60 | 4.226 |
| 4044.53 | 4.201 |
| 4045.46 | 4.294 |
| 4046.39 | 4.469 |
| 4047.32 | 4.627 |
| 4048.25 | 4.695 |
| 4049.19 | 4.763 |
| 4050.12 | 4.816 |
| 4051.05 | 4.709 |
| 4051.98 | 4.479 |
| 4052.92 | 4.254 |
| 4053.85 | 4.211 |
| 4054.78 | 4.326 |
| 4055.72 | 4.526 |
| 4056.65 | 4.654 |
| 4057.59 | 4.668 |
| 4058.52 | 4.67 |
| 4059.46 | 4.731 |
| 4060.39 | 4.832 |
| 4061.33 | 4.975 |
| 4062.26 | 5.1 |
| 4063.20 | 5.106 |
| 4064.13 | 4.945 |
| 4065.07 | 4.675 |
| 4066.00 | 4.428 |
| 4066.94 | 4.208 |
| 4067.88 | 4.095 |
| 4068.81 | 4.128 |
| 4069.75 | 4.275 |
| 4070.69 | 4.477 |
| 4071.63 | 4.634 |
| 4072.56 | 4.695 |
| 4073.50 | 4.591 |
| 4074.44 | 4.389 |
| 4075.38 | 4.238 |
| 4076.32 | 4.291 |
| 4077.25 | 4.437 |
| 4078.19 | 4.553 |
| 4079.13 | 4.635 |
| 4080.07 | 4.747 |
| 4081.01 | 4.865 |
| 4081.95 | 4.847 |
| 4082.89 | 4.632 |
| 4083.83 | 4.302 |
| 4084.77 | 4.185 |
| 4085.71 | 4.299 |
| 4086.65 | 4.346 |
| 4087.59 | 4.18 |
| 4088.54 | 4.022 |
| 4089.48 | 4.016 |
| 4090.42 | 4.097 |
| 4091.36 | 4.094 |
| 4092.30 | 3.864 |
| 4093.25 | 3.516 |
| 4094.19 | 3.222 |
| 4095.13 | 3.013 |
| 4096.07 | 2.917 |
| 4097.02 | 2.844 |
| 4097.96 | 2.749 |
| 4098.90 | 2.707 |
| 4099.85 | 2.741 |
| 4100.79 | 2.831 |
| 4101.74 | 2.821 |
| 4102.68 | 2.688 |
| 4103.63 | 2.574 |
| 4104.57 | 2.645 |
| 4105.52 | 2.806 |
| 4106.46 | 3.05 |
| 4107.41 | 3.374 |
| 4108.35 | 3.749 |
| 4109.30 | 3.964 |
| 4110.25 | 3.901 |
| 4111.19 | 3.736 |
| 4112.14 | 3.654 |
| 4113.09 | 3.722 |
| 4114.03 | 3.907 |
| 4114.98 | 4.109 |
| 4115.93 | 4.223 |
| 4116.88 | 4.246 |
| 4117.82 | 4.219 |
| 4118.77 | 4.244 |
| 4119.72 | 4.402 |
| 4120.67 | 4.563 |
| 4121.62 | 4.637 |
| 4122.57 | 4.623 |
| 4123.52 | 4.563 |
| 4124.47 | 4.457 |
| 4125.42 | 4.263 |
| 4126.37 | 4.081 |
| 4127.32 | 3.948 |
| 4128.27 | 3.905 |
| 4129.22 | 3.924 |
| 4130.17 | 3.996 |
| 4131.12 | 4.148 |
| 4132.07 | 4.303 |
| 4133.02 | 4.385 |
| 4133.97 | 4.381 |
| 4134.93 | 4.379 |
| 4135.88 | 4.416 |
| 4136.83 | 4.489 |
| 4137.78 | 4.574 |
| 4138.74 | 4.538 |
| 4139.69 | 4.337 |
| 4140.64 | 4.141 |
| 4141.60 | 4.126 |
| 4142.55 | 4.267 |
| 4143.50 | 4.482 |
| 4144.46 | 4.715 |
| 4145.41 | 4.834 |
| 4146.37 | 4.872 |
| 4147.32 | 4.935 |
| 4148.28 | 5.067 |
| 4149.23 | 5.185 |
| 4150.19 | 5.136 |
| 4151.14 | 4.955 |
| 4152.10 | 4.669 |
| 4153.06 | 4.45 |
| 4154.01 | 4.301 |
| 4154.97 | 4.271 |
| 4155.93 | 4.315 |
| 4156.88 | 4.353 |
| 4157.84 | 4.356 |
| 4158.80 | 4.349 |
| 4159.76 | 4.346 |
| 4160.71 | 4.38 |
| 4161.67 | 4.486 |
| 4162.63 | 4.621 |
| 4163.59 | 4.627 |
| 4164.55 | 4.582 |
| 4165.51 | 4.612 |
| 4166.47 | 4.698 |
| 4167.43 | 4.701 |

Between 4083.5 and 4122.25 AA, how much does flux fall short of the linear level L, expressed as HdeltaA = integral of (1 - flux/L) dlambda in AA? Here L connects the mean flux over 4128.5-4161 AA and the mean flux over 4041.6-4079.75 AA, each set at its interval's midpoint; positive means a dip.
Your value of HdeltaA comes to 7.4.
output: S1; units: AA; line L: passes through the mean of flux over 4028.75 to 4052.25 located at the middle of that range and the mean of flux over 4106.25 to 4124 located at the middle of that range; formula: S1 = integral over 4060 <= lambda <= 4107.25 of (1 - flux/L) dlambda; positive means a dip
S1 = 3.10 AA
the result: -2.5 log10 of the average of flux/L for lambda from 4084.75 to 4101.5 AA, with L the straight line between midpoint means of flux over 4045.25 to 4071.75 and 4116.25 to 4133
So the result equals 0.25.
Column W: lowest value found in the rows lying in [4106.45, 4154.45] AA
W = 3.05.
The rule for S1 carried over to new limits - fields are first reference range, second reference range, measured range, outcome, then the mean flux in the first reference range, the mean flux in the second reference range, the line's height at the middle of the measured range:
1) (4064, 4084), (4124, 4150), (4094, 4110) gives 5.3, 4.5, 4.42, 4.46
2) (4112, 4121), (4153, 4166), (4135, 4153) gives -1.3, 4.14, 4.43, 4.33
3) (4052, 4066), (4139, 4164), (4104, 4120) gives 3.0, 4.68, 4.56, 4.61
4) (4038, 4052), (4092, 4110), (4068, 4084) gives -3.7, 4.43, 3.06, 3.67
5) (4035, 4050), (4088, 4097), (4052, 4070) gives -2.0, 4.41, 3.6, 4.11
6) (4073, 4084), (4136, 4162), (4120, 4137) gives 0.9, 4.55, 4.55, 4.55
